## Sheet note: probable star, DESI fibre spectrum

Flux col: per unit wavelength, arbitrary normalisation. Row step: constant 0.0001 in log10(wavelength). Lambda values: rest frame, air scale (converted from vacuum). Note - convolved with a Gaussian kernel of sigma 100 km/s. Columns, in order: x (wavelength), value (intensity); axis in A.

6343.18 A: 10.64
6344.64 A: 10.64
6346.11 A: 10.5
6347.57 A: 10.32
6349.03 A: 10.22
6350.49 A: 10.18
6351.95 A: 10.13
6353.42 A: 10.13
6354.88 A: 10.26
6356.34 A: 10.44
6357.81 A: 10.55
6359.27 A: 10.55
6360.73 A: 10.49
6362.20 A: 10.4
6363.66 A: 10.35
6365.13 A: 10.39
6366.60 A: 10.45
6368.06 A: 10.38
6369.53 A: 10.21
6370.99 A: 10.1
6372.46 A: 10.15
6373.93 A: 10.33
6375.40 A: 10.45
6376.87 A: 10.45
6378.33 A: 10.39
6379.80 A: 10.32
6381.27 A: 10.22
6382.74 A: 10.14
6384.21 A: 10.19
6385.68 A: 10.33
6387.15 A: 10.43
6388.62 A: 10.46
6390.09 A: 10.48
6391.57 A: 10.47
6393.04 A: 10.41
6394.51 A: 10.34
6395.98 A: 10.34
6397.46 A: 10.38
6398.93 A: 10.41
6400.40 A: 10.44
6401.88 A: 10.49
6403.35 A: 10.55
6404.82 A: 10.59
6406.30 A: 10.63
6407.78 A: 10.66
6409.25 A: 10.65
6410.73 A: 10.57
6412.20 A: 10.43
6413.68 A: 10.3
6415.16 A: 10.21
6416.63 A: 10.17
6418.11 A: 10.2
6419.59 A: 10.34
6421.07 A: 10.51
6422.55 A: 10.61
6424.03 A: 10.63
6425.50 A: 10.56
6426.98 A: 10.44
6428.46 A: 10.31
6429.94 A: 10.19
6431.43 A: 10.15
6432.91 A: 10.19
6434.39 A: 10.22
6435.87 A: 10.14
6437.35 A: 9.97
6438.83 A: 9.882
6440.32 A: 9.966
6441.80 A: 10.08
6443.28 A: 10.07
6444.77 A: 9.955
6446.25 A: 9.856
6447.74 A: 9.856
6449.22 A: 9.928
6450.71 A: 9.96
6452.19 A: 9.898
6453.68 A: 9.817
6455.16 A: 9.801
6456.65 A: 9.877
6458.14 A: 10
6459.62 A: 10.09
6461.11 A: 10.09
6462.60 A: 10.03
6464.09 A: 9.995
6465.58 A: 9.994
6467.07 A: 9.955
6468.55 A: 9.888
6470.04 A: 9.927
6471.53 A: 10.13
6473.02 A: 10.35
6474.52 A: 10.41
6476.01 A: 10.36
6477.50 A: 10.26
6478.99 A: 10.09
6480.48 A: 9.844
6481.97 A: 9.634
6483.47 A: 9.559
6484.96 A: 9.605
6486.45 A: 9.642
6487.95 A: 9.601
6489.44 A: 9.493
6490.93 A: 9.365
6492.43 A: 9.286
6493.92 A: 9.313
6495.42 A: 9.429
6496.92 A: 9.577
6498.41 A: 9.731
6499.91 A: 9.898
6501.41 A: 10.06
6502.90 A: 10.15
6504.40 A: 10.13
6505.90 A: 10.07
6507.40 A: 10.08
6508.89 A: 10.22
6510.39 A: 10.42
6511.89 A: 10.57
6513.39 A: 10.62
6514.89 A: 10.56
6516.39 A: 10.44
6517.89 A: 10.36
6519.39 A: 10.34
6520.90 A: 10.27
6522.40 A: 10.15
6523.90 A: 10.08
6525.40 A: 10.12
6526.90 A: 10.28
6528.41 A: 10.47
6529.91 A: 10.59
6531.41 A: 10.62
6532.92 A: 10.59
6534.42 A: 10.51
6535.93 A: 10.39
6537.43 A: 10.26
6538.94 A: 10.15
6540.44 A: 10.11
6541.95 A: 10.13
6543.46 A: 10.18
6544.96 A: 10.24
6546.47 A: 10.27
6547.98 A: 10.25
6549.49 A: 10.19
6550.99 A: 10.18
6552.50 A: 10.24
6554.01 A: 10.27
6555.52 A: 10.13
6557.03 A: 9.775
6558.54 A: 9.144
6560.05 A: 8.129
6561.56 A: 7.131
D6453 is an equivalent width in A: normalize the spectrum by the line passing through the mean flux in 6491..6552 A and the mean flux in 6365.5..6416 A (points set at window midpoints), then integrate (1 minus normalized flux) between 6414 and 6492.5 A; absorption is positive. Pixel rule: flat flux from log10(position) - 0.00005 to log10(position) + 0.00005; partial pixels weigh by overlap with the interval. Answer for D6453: 1.9 A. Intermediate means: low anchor 10.4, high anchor 10.2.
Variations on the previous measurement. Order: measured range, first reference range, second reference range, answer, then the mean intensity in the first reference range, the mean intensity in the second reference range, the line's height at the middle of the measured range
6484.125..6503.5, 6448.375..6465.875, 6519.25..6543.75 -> 1.0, 9.96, 10.3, 10.1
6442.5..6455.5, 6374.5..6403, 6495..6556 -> 0.5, 10.4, 10.2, 10.3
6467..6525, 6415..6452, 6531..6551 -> 1.4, 10.2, 10.3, 10.2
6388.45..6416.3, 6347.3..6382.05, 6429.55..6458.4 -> -0.8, 10.3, 9.98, 10.2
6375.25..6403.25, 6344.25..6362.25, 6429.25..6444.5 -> -0.4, 10.4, 10.1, 10.2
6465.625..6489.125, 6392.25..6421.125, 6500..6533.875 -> 0.9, 10.4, 10.3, 10.4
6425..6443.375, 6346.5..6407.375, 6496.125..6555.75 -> 0.3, 10.4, 10.2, 10.3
